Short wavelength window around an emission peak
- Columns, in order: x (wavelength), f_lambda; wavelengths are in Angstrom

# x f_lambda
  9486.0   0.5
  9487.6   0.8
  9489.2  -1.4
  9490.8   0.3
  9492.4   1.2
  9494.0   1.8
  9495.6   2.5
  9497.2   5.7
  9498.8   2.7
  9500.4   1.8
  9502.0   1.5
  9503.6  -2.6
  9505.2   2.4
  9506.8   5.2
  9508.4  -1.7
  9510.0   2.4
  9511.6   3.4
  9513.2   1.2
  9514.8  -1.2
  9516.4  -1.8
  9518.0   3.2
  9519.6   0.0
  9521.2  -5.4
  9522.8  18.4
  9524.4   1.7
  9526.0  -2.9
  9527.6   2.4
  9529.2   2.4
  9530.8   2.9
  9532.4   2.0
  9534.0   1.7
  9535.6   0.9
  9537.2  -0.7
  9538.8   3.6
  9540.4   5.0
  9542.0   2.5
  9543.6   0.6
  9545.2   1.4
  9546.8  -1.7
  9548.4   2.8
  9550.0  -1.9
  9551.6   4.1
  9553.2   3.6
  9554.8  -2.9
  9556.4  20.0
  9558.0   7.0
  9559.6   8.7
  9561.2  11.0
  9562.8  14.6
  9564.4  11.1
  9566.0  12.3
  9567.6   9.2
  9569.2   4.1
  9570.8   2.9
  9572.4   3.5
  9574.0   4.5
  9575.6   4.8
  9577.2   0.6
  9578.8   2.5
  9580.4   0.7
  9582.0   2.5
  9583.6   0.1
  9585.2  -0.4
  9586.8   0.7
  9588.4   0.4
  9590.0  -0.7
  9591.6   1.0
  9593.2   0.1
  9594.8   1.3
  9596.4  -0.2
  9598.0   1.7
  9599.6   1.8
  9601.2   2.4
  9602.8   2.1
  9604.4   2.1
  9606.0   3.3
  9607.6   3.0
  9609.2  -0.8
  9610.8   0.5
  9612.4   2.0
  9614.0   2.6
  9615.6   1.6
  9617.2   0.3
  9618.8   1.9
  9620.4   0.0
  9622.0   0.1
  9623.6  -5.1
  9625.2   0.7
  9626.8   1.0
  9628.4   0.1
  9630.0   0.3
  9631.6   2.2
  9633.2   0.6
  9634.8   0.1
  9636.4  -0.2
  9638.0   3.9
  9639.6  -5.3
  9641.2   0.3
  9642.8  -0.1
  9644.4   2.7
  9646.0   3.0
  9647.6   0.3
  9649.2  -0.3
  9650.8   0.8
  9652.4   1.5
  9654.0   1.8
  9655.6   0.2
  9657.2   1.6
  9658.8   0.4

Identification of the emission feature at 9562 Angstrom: [O II]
